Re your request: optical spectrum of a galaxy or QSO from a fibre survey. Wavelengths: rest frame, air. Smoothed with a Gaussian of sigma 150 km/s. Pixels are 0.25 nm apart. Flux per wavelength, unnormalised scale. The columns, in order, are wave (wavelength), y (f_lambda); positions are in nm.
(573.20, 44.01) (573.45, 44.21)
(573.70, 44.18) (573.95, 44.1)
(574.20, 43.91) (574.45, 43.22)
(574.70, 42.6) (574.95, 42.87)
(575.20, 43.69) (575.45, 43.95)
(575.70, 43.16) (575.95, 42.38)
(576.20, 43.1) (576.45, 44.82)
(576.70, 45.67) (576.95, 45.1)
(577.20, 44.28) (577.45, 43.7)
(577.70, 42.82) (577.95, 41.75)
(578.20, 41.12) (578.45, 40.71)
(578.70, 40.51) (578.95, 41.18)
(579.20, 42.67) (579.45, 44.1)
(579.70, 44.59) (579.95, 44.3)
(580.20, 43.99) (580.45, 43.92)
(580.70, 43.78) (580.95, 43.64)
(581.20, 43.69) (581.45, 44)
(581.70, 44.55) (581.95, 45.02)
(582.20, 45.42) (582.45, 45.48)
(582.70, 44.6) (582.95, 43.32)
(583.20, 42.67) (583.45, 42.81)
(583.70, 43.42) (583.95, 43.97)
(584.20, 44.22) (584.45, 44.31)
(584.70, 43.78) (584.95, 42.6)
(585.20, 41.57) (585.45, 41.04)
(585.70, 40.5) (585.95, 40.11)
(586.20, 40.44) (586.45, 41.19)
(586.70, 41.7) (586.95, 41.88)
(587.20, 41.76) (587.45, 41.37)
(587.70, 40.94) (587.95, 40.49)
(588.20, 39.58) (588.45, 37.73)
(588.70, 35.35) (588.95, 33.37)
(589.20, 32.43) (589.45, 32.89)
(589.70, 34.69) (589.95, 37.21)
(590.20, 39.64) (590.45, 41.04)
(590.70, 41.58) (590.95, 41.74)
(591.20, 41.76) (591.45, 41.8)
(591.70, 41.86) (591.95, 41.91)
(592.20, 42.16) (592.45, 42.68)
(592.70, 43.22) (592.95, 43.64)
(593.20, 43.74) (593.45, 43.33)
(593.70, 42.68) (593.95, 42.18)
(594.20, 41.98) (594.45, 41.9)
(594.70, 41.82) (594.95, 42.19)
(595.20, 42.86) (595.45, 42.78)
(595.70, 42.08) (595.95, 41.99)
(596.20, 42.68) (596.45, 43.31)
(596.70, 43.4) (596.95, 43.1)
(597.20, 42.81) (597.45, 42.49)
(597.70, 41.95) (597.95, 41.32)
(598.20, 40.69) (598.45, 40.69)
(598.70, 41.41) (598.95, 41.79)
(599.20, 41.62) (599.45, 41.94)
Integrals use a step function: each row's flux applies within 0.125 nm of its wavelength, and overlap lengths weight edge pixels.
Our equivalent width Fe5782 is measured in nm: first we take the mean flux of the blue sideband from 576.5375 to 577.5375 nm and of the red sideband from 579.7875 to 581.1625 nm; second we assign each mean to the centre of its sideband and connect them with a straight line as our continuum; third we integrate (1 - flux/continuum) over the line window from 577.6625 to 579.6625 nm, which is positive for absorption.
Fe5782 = 0.11 nm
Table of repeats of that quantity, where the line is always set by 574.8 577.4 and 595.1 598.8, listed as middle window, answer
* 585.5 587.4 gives 0.09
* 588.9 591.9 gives 0.29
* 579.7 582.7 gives -0.06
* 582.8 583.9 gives 0.00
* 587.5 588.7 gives 0.10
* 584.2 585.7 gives 0.02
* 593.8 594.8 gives 0.01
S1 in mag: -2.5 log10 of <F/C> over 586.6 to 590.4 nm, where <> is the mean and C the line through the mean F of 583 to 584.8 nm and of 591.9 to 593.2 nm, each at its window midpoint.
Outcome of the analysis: 0.136 mag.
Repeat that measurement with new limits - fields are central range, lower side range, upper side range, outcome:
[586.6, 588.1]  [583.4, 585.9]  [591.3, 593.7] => 0.04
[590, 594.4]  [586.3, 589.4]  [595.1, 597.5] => -0.03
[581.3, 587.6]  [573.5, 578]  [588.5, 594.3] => -0.03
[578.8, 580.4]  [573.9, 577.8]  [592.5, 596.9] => 0.00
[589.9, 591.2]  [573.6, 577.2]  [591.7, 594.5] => 0.06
